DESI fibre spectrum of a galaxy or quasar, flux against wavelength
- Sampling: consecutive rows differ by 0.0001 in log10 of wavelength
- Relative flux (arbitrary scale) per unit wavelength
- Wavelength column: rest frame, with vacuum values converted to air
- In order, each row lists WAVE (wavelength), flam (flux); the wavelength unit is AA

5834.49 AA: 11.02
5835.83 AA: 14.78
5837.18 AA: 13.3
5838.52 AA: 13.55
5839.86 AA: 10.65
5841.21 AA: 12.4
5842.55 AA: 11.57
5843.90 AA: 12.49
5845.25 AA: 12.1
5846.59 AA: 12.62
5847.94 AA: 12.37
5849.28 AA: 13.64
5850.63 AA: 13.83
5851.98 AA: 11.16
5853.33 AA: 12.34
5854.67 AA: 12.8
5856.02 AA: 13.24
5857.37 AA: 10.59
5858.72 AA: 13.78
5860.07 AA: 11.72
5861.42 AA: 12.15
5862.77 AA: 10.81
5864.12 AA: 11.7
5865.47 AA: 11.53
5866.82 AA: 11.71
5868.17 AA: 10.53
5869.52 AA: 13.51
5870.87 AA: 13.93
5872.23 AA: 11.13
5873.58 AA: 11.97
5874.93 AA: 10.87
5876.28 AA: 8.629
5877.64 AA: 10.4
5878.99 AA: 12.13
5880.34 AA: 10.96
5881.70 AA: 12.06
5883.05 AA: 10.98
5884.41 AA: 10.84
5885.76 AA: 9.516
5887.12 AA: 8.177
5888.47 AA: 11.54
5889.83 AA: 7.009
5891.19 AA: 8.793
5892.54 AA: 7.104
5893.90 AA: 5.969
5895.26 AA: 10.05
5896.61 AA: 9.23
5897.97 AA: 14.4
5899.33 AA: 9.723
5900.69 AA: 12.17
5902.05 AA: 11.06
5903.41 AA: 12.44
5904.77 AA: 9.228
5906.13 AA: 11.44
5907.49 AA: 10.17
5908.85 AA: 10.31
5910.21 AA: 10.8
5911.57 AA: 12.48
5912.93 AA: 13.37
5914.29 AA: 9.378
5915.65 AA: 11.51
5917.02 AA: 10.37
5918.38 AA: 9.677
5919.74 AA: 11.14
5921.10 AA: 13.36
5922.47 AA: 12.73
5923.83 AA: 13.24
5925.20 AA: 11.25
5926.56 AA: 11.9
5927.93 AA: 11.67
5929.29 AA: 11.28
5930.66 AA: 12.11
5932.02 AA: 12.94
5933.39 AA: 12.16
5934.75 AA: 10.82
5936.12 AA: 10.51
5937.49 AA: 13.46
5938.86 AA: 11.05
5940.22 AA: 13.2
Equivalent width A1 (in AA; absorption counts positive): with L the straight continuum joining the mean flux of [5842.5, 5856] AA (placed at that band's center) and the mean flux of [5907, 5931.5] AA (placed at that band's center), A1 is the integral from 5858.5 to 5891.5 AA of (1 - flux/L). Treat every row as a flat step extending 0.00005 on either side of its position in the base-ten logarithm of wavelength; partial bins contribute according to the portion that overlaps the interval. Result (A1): 3.1 AA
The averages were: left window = 12.6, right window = 11.5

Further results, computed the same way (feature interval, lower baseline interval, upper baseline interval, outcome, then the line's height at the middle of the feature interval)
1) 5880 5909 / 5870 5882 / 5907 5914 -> 3.1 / 11.4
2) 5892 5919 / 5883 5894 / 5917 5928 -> -0.6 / 10.3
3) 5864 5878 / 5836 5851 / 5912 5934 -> 1.0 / 12.3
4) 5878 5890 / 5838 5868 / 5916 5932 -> 1.5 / 12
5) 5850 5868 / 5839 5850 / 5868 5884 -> -0.3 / 11.9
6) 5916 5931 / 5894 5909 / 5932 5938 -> -0.3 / 11.5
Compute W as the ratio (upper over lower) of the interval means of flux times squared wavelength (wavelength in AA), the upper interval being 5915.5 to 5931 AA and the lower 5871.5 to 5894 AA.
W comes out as 1.19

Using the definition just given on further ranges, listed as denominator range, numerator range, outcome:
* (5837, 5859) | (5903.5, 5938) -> 0.95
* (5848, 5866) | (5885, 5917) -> 0.85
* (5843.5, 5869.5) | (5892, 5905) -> 0.85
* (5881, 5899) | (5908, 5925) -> 1.20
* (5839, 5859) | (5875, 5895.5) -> 0.79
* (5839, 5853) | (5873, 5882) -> 0.90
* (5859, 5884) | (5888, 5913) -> 0.90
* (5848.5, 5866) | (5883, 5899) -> 0.78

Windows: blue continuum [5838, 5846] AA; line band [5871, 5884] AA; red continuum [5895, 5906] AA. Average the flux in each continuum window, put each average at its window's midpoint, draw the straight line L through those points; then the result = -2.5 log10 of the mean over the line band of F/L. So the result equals 0.04 mag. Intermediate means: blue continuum 12.1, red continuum 11.1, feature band 11.1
